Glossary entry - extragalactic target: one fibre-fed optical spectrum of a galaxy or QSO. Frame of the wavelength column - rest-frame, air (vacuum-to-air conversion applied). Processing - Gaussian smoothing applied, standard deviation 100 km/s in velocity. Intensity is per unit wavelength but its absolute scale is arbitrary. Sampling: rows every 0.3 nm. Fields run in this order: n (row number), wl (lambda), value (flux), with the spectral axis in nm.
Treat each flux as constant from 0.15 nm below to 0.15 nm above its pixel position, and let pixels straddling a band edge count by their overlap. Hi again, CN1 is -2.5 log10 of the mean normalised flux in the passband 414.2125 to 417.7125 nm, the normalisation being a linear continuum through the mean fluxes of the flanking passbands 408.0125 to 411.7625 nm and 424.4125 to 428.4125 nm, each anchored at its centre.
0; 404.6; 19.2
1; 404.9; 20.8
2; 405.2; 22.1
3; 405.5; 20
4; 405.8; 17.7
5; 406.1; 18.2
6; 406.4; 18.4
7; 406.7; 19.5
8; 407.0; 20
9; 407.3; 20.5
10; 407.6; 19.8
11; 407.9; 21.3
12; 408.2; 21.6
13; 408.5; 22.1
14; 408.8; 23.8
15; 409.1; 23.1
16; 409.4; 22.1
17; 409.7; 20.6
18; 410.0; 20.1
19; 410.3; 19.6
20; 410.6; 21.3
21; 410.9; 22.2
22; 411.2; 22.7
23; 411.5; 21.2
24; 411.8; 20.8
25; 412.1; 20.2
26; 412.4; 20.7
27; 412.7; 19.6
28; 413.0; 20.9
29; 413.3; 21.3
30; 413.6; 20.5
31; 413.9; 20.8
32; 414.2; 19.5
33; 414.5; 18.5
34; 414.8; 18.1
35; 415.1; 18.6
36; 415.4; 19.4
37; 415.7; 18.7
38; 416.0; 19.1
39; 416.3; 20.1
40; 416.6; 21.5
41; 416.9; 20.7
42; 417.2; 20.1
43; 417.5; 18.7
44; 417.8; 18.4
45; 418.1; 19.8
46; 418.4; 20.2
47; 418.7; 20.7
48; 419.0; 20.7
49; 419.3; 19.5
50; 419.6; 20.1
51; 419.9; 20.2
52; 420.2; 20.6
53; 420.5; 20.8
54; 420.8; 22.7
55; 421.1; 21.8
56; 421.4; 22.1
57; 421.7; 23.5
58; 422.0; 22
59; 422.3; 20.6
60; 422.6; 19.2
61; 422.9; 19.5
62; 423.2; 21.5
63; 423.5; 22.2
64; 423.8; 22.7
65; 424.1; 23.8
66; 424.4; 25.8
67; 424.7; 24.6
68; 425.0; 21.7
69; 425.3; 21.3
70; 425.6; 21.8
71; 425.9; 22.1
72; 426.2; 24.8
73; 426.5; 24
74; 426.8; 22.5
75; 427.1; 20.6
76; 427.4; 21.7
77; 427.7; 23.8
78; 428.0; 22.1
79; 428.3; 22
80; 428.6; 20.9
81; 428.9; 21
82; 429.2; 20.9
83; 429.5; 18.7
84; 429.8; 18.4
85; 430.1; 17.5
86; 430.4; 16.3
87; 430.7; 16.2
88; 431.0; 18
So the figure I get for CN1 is 0.14 mag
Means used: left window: 21.7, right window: 22.7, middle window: 19.4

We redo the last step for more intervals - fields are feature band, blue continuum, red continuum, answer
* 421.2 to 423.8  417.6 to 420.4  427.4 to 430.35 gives -0.064 mag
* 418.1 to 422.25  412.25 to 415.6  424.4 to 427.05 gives 0.019 mag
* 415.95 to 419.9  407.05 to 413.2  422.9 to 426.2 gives 0.104 mag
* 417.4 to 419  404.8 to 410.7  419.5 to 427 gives 0.101 mag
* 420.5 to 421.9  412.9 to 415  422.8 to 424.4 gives -0.028 mag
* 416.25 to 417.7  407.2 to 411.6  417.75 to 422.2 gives 0.048 mag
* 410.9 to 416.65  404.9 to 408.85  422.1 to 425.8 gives 0.046 mag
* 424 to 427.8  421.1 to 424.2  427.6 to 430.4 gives -0.097 mag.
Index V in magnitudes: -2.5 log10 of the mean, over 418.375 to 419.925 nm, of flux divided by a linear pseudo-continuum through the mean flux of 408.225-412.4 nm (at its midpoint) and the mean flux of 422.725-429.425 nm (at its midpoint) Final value 0.09 mag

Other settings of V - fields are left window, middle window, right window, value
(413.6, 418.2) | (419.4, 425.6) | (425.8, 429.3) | -0.04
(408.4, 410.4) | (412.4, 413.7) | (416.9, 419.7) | 0.02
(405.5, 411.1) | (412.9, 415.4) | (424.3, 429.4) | 0.08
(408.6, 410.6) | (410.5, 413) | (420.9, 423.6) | 0.02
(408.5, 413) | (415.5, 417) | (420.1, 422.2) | 0.09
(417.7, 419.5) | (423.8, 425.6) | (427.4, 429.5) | -0.11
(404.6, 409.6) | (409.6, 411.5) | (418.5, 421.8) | -0.02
